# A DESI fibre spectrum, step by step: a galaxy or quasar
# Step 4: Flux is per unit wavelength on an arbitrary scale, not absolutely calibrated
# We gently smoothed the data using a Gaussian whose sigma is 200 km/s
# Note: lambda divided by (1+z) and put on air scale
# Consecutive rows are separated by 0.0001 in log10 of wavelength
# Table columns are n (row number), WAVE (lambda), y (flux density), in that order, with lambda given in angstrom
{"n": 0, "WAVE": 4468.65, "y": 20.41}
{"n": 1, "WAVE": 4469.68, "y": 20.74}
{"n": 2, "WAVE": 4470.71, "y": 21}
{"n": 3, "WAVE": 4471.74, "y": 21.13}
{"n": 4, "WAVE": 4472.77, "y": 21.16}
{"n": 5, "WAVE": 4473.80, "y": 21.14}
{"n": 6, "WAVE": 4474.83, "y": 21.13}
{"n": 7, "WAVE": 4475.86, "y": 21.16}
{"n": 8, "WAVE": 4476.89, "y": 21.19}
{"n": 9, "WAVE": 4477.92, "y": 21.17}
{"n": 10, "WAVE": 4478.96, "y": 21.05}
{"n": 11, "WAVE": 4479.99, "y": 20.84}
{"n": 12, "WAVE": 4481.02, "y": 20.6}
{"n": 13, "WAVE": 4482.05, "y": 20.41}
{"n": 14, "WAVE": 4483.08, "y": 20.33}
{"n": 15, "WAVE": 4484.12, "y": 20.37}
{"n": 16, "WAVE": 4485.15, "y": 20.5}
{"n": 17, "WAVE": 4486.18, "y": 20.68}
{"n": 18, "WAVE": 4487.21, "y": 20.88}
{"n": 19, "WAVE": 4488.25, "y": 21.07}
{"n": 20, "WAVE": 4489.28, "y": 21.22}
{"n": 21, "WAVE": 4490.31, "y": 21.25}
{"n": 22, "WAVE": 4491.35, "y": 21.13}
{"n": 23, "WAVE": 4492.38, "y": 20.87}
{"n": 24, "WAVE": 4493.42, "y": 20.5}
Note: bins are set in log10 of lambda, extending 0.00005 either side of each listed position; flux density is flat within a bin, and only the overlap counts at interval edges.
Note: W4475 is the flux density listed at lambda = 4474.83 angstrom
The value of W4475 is 21.13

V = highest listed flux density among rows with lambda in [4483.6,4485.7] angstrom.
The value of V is 20.5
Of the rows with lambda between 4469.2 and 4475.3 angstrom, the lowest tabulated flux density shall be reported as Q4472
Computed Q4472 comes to 20.74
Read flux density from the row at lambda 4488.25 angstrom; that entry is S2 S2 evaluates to 21.07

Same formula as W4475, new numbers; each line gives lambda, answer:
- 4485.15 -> 20.5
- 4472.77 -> 21.16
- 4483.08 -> 20.33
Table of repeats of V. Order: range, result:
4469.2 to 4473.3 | 21.16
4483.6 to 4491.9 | 21.25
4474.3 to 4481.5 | 21.19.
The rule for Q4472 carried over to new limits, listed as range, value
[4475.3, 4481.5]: 20.6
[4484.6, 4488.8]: 20.5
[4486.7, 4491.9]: 20.88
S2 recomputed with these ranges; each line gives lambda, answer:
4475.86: 21.16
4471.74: 21.13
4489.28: 21.22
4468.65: 20.41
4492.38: 20.87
